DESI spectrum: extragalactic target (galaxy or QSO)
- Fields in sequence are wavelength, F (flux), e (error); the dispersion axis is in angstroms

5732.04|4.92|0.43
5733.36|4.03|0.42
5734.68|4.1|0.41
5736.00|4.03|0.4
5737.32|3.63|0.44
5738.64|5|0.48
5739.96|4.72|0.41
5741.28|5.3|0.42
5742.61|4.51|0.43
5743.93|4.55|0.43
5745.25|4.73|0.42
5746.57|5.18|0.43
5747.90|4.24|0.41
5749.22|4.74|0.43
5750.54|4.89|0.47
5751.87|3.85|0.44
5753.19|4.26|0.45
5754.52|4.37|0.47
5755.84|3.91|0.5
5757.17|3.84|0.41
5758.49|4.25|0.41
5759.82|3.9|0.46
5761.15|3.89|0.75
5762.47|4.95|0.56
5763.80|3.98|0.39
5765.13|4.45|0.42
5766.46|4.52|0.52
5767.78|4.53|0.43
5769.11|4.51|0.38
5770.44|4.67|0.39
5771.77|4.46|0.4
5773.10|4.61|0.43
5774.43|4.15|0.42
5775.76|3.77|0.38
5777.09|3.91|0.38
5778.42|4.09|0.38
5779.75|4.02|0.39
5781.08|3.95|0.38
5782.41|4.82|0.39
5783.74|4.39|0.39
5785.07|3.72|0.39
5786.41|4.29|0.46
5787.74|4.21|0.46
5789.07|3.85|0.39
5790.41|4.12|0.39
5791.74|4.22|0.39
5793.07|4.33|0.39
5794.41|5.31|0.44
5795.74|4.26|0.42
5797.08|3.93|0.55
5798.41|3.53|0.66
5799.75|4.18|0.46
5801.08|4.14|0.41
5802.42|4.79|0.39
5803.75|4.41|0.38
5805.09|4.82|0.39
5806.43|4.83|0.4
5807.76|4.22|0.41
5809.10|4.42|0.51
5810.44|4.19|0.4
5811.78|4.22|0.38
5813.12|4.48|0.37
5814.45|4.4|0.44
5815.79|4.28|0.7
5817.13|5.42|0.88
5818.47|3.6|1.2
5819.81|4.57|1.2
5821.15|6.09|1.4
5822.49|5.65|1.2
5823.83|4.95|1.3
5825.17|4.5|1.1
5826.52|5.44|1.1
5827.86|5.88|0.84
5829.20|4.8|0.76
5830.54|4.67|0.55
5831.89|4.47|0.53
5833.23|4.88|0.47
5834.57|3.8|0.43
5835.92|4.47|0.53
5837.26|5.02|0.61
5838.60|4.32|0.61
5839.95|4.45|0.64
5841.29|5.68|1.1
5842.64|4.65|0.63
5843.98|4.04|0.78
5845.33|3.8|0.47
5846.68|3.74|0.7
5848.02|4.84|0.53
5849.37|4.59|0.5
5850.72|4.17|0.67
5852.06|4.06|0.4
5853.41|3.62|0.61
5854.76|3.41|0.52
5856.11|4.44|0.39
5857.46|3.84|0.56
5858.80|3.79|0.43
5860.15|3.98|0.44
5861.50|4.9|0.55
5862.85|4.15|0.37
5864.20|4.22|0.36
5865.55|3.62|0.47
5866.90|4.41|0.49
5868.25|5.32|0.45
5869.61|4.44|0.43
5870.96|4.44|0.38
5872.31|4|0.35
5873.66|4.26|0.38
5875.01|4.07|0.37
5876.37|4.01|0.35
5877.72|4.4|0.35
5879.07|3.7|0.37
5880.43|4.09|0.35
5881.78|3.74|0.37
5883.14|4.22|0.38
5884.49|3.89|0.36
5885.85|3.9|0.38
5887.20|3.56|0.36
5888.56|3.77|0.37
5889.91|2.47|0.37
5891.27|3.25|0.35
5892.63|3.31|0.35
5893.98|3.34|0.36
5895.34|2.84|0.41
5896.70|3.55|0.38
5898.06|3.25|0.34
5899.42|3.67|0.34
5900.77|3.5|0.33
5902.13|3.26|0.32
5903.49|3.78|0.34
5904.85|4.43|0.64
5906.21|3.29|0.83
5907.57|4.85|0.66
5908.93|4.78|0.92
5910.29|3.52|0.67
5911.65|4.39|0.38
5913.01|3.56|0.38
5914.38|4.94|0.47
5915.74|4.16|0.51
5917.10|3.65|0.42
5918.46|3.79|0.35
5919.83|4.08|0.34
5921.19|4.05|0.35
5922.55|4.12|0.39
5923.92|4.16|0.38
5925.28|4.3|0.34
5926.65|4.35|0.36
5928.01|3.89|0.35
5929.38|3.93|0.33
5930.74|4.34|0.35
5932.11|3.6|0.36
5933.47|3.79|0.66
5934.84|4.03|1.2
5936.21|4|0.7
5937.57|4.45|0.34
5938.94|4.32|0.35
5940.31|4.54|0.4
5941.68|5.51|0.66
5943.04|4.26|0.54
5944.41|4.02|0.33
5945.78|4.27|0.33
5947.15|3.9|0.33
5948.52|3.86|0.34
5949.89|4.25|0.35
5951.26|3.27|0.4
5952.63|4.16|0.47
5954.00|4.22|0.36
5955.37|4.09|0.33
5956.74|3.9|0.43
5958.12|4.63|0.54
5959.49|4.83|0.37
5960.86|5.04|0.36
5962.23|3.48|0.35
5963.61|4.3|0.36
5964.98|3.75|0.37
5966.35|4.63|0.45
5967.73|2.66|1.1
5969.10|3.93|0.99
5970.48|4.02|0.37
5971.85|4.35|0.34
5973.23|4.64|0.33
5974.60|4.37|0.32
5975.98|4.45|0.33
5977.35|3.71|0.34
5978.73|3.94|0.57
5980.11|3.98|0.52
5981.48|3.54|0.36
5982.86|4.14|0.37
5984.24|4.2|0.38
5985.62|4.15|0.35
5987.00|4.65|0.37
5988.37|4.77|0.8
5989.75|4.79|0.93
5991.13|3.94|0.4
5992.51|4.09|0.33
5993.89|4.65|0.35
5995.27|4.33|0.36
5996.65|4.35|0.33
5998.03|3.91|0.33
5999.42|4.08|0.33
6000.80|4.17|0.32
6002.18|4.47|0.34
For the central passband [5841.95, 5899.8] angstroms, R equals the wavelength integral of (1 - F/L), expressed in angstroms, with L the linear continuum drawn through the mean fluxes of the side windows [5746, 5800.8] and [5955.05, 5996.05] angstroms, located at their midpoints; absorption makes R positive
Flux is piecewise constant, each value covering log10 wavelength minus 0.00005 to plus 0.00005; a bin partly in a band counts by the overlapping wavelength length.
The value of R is 3.91 angstroms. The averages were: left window 4.27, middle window 3.95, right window 4.2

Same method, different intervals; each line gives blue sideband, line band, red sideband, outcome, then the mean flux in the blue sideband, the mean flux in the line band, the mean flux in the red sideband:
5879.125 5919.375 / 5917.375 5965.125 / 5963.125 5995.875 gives -2.3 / 3.75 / 4.16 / 4.17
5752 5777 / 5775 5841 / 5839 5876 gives -3.4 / 4.26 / 4.48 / 4.25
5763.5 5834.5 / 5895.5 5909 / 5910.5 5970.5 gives 1.5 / 4.47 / 3.76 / 4.12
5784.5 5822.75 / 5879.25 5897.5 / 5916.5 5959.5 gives 3.0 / 4.42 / 3.53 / 4.13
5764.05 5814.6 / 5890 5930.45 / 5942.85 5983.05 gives 3.0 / 4.31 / 3.85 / 4.08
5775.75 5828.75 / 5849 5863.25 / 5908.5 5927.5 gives 0.8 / 4.47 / 4.08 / 4.12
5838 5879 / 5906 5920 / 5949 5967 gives 0.3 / 4.25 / 4.12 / 4.19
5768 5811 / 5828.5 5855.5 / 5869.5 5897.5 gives -2.6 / 4.29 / 4.38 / 3.76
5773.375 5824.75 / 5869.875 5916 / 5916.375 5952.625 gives 4.0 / 4.39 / 3.83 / 4.11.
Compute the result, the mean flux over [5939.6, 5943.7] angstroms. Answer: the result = 4.77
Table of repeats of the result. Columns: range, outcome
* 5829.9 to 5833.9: 4.67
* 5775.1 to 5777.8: 3.84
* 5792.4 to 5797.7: 4.46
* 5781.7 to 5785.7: 4.32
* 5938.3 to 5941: 4.43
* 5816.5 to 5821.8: 4.91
